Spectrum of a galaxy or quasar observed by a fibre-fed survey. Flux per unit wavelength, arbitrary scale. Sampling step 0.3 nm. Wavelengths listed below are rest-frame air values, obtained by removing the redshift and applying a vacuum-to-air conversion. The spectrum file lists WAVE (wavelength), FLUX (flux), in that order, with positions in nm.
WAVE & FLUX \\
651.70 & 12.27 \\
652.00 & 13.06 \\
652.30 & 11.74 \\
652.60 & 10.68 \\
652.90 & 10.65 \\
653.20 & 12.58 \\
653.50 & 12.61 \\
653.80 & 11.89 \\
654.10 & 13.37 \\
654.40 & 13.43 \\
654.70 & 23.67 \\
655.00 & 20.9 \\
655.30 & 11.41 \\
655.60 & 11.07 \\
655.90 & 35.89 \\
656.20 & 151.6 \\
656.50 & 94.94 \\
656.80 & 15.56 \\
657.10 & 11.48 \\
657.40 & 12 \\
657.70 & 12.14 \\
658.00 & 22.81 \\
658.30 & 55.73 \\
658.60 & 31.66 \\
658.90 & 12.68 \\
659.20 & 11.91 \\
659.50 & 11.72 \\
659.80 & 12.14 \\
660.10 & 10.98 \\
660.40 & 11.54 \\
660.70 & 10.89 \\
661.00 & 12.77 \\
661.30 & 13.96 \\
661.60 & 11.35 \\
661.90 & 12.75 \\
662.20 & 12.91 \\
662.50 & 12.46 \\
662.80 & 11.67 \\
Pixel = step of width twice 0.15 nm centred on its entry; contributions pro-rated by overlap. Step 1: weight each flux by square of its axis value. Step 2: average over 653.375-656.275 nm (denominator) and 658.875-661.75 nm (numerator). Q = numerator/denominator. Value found 0.44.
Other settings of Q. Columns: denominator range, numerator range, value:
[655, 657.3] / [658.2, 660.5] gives 0.43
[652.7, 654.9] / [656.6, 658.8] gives 1.75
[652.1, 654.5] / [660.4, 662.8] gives 1.04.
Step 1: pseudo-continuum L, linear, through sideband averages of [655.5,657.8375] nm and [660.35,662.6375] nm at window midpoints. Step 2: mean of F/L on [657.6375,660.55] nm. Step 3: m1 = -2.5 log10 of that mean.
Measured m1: 0.43 mag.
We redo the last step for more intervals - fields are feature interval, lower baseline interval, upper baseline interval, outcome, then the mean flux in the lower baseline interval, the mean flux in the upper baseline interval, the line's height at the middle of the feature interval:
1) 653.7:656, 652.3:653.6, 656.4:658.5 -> 0.14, 11.6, 30.6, 19.6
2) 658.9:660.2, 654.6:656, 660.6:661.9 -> 0.22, 19.9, 12.4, 14.5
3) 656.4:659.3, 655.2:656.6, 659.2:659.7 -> 0.20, 61.5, 11.8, 34.2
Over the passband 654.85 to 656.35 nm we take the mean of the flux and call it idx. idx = 46.2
